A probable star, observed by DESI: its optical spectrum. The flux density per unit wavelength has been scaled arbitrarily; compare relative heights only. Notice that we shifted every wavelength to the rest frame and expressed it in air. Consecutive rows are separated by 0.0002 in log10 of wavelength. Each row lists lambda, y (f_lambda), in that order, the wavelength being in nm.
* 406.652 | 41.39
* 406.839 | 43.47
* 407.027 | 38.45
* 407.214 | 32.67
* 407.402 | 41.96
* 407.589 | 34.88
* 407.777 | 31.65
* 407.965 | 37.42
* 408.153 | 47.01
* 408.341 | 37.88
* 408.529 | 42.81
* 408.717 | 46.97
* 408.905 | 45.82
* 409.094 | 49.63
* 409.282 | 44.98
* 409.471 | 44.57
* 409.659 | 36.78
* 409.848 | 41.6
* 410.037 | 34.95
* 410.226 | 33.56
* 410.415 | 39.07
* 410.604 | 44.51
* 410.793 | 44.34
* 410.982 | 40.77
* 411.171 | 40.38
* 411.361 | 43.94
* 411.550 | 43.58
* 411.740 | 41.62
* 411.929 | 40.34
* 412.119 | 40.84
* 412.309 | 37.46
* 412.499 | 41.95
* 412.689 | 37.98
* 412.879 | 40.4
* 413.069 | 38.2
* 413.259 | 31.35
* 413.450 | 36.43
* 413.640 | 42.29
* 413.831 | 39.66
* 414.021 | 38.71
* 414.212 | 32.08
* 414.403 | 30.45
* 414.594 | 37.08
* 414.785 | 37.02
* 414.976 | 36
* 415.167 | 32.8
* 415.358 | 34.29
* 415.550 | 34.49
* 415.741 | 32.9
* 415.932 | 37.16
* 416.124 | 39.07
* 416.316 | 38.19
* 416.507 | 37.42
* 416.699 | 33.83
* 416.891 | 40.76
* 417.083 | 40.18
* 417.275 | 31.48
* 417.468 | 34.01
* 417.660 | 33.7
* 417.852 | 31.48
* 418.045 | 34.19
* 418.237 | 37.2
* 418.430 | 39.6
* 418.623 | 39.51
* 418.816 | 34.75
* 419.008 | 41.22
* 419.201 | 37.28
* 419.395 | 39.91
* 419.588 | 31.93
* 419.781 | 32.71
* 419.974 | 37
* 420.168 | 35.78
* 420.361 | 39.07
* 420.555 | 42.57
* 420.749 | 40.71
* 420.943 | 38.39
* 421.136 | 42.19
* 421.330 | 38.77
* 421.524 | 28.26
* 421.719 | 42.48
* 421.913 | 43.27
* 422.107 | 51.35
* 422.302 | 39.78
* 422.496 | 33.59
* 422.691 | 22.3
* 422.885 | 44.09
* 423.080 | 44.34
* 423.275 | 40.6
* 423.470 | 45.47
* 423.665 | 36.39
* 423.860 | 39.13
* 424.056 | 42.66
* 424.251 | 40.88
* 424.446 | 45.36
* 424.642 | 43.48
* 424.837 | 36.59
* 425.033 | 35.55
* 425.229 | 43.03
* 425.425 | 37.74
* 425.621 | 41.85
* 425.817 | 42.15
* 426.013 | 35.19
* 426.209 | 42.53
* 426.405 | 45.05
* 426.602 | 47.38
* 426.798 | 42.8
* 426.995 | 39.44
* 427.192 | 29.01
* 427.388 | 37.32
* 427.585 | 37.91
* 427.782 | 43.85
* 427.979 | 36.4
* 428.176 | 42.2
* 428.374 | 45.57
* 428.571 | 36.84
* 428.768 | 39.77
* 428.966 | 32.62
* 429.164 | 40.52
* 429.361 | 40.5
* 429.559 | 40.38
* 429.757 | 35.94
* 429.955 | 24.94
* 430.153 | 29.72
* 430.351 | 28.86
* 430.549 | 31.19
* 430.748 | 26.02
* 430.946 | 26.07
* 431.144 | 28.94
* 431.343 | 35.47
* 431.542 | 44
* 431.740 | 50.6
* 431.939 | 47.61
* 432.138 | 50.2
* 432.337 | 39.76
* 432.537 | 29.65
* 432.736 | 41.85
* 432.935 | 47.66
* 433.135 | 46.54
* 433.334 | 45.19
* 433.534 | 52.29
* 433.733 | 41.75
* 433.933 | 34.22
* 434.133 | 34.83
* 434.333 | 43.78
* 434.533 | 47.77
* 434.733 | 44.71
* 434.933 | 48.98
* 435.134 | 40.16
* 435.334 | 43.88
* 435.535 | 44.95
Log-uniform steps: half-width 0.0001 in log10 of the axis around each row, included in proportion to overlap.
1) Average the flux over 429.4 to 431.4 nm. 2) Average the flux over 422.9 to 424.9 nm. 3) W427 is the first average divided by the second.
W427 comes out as 0.74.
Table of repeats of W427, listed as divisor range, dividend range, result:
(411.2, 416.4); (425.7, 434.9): 1.05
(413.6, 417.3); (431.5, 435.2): 1.21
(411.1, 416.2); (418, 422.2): 1.02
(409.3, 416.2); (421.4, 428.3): 1.04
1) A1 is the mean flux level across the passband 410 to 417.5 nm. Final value 37.8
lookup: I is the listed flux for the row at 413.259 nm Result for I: 31.35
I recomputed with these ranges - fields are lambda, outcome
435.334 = 43.88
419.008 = 41.22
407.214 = 32.67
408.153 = 47.01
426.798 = 42.8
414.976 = 36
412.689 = 37.98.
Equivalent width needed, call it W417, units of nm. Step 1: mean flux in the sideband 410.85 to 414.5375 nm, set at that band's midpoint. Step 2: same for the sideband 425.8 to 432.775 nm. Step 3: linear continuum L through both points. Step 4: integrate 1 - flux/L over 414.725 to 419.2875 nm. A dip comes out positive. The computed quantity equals 0.290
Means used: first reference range 38.9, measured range 36.2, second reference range 37.9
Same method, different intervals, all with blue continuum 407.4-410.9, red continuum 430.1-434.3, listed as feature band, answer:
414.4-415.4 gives 0.136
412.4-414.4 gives 0.152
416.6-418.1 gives 0.197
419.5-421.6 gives 0.149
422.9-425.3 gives -0.094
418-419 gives 0.065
